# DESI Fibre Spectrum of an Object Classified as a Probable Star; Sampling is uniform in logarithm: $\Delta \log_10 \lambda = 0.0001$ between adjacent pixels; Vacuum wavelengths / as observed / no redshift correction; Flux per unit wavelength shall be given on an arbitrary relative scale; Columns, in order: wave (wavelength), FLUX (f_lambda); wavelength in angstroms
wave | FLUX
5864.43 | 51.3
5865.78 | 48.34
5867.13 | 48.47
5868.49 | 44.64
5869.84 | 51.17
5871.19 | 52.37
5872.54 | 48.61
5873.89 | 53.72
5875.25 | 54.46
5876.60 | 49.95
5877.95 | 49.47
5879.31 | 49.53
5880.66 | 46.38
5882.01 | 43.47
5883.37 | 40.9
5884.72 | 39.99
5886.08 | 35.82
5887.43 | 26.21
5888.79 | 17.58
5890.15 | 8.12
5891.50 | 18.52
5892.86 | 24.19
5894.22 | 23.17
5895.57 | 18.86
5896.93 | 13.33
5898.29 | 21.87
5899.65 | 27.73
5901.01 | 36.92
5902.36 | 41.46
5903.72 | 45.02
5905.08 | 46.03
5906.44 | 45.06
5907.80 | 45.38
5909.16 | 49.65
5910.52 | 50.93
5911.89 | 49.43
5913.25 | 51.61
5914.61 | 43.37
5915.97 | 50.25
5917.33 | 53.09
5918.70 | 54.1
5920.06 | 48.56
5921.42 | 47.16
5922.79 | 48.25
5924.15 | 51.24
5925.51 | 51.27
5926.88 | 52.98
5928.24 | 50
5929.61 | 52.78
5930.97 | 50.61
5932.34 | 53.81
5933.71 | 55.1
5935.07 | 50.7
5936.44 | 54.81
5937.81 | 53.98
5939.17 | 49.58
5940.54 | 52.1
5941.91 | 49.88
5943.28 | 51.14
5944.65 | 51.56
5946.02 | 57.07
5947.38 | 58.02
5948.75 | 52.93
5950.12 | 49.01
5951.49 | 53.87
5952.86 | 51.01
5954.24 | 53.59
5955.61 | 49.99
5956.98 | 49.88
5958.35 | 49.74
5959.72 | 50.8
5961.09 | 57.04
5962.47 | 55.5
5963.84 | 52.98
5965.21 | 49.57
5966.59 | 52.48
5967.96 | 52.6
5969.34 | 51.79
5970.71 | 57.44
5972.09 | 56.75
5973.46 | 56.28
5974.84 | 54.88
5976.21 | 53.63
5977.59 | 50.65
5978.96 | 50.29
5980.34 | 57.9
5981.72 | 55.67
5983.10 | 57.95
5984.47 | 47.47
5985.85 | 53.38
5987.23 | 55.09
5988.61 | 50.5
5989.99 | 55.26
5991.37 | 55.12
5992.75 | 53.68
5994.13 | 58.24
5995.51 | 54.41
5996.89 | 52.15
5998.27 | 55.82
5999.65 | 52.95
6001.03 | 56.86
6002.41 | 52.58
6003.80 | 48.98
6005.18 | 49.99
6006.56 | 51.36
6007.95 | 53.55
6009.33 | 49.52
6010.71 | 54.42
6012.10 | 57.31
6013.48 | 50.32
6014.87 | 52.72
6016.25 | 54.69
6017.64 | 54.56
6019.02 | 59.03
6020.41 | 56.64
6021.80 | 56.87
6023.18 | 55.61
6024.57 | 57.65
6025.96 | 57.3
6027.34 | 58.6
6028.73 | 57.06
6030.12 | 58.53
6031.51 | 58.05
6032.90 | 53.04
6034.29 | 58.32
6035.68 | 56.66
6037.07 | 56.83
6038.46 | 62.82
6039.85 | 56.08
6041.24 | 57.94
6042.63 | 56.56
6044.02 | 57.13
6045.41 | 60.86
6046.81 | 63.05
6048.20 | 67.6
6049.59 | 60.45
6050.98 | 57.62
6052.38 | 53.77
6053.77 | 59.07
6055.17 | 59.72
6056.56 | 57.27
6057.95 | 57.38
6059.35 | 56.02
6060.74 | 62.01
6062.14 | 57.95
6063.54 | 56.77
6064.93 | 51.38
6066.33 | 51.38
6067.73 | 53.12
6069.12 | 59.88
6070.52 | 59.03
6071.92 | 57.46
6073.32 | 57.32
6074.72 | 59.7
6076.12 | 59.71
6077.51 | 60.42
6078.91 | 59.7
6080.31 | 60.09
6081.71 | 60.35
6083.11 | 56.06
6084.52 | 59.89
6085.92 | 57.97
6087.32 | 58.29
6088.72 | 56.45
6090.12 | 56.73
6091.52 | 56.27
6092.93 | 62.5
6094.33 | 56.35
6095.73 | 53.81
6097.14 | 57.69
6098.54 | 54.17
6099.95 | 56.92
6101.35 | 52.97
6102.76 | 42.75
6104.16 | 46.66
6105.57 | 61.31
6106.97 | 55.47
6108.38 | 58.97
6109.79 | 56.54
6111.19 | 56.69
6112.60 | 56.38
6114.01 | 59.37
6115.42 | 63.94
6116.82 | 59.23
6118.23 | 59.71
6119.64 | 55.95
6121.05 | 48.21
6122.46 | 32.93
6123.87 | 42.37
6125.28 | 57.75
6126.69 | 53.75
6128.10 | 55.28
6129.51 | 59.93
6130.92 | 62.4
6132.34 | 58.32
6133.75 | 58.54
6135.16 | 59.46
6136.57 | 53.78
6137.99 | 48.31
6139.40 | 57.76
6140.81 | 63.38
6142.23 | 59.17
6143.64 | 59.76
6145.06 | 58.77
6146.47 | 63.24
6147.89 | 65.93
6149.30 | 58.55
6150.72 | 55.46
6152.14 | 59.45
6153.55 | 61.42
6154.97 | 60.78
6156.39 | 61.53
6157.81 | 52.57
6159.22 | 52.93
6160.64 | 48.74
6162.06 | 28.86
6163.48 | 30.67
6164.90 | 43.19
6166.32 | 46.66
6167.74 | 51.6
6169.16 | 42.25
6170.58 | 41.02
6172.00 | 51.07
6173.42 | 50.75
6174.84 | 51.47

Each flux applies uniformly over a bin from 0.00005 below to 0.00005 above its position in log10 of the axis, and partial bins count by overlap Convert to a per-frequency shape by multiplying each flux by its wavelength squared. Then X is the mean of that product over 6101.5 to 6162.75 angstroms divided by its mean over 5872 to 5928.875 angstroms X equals 1.5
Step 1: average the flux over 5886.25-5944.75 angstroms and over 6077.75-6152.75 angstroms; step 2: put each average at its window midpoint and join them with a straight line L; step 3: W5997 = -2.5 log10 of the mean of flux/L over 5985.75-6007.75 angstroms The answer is -0.11 mag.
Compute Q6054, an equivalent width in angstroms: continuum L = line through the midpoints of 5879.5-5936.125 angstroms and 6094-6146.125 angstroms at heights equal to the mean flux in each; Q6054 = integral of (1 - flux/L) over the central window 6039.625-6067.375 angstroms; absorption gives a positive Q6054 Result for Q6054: -3.8 angstroms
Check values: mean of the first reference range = 41.2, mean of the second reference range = 55.6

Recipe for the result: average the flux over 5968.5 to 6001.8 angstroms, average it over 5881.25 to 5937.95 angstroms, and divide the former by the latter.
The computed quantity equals 1.31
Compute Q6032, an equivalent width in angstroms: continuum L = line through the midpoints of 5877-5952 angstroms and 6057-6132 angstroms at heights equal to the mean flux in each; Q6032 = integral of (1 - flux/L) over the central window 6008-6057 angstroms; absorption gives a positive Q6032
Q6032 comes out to -4.9 angstroms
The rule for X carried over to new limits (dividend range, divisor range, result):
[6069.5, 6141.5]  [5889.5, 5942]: 1.38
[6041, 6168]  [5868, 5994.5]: 1.25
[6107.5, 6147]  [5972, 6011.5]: 1.10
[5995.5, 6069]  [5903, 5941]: 1.16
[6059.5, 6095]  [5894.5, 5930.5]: 1.39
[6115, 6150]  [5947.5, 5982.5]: 1.13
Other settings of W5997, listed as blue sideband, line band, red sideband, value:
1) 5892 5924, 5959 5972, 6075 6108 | -0.17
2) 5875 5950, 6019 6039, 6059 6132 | -0.11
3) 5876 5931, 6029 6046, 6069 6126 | -0.13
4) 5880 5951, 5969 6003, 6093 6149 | -0.14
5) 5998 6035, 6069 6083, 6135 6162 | -0.06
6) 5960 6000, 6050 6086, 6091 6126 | -0.06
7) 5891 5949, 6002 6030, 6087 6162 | -0.08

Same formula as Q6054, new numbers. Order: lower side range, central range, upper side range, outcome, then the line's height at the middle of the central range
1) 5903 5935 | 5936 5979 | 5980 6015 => -1.0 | 51.6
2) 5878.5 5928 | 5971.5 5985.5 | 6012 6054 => -1.2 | 49.9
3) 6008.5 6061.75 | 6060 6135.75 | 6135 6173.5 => -1.8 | 55.1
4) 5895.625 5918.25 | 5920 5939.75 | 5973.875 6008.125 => -3.0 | 44.7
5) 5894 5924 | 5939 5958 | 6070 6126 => -3.1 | 44.9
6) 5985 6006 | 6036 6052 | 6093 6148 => -1.5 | 54.5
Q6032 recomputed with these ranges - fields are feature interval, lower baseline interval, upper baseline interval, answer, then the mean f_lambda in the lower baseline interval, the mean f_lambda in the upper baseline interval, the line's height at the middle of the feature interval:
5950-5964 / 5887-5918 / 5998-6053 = -2.4 angstroms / 35.2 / 56.3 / 44.5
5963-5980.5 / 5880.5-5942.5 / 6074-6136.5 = -2.6 angstroms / 42.2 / 56.3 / 46.6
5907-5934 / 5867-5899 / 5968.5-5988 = -4.3 angstroms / 36.5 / 54.2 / 43.4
